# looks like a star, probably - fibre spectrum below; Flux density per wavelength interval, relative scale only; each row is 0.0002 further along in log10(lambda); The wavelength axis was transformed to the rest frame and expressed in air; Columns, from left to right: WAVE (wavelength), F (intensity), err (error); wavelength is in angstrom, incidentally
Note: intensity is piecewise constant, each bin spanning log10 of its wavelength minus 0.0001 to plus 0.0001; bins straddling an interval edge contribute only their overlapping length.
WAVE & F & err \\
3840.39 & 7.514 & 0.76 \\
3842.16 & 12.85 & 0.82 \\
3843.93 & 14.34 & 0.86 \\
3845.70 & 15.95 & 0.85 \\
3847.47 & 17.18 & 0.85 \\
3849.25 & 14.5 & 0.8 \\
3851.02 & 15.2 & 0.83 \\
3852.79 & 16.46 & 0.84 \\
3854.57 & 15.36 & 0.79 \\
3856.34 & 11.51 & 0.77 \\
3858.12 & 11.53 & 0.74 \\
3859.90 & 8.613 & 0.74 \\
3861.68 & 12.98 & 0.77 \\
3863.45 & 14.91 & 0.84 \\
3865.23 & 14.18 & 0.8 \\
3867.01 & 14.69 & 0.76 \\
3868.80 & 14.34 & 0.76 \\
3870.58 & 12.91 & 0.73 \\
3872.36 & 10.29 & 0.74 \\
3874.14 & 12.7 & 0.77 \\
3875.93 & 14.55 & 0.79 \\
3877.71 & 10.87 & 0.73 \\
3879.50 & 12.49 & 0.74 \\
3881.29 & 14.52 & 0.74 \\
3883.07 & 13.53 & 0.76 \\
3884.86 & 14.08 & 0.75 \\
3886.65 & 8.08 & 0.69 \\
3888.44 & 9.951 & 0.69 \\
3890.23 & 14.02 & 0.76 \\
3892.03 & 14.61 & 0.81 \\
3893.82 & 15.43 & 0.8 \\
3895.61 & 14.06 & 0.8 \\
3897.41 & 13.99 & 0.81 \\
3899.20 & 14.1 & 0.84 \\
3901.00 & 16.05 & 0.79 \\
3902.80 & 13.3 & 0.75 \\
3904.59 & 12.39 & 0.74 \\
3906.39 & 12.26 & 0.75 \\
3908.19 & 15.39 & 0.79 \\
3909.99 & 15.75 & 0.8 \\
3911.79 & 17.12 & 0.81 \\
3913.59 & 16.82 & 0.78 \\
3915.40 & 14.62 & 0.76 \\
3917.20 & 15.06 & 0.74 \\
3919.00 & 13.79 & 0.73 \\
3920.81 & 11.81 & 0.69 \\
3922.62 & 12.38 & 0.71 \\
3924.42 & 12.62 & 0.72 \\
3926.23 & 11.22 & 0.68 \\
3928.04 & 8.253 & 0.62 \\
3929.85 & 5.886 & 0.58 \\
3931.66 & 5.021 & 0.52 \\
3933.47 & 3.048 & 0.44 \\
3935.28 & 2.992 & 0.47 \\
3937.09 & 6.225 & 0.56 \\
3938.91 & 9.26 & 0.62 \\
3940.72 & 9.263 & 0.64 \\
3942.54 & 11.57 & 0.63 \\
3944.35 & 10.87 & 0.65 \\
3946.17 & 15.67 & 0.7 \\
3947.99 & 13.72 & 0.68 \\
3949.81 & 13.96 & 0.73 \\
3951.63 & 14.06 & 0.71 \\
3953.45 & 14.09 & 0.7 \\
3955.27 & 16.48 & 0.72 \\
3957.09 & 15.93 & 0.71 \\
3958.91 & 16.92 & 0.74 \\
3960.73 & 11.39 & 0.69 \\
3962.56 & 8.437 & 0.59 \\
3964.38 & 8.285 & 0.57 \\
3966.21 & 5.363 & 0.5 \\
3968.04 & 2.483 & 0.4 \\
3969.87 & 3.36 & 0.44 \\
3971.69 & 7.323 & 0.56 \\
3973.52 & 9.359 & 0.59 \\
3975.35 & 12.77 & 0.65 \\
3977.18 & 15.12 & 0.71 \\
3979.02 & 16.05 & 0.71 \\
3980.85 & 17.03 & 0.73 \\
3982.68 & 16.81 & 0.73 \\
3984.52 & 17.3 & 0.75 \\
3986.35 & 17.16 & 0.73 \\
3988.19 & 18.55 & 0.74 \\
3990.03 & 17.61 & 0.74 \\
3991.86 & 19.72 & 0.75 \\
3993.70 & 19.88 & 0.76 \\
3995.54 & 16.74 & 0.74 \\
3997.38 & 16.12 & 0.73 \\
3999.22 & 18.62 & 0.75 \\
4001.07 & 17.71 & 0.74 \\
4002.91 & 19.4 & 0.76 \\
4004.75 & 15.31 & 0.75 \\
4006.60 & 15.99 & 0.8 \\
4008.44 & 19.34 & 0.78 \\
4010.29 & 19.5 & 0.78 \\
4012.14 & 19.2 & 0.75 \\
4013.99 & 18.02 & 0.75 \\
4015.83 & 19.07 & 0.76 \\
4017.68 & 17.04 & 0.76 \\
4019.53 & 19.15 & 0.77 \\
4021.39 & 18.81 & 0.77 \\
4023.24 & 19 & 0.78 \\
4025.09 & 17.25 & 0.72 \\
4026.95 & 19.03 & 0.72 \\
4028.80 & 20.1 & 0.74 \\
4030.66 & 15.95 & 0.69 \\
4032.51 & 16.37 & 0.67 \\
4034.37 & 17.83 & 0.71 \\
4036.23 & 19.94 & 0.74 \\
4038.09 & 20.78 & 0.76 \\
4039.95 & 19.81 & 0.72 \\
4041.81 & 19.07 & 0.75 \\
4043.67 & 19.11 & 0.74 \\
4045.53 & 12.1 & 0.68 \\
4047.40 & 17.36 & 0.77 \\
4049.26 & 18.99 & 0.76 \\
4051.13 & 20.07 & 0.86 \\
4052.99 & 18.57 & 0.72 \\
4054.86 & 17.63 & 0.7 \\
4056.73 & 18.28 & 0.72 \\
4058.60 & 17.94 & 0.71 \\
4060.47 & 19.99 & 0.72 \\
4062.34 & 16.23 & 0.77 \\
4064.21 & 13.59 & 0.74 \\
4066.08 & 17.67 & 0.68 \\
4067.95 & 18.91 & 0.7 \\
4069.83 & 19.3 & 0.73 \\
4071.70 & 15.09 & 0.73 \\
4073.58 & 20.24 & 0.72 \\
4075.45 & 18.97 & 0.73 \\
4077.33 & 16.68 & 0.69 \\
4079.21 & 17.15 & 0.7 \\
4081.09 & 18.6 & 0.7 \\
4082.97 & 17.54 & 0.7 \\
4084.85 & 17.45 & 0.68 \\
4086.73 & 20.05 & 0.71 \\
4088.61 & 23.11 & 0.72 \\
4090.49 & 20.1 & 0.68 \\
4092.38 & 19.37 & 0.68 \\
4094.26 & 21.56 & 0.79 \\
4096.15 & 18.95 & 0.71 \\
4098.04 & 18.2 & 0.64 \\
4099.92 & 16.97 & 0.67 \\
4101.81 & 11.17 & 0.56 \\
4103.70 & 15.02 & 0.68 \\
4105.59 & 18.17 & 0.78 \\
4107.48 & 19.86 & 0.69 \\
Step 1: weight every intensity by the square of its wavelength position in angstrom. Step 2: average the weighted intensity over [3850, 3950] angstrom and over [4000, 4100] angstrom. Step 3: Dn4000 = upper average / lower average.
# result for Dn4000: 1.60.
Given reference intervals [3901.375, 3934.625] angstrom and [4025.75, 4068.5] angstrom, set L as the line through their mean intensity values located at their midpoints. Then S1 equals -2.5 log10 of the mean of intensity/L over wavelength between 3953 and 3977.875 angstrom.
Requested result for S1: 0.33 mag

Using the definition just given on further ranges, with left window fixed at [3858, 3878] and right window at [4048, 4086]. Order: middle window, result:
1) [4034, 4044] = -0.14 mag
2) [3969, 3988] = 0.17 mag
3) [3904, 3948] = 0.26 mag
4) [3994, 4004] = -0.10 mag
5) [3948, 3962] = 0.04 mag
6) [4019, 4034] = -0.08 mag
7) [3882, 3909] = 0.01 mag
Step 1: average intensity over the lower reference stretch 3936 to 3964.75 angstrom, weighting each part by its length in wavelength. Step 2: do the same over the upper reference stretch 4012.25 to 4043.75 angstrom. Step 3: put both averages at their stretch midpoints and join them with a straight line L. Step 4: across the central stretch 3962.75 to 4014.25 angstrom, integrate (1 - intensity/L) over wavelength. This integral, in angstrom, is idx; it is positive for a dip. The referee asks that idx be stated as 2.5 angstrom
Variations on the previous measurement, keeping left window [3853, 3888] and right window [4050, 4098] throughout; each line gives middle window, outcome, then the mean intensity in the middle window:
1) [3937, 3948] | 2.8 angstrom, 11.1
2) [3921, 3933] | 4.3 angstrom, 9.16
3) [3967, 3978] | 5.2 angstrom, 8.32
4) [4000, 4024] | -2.1 angstrom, 18.3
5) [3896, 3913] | -1.0 angstrom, 14.5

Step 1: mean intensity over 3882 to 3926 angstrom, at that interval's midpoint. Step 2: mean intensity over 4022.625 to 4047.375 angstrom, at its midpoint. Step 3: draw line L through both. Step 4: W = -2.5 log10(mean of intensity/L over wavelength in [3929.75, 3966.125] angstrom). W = 0.39 mag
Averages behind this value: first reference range 13.8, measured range 10.6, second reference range 18.1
